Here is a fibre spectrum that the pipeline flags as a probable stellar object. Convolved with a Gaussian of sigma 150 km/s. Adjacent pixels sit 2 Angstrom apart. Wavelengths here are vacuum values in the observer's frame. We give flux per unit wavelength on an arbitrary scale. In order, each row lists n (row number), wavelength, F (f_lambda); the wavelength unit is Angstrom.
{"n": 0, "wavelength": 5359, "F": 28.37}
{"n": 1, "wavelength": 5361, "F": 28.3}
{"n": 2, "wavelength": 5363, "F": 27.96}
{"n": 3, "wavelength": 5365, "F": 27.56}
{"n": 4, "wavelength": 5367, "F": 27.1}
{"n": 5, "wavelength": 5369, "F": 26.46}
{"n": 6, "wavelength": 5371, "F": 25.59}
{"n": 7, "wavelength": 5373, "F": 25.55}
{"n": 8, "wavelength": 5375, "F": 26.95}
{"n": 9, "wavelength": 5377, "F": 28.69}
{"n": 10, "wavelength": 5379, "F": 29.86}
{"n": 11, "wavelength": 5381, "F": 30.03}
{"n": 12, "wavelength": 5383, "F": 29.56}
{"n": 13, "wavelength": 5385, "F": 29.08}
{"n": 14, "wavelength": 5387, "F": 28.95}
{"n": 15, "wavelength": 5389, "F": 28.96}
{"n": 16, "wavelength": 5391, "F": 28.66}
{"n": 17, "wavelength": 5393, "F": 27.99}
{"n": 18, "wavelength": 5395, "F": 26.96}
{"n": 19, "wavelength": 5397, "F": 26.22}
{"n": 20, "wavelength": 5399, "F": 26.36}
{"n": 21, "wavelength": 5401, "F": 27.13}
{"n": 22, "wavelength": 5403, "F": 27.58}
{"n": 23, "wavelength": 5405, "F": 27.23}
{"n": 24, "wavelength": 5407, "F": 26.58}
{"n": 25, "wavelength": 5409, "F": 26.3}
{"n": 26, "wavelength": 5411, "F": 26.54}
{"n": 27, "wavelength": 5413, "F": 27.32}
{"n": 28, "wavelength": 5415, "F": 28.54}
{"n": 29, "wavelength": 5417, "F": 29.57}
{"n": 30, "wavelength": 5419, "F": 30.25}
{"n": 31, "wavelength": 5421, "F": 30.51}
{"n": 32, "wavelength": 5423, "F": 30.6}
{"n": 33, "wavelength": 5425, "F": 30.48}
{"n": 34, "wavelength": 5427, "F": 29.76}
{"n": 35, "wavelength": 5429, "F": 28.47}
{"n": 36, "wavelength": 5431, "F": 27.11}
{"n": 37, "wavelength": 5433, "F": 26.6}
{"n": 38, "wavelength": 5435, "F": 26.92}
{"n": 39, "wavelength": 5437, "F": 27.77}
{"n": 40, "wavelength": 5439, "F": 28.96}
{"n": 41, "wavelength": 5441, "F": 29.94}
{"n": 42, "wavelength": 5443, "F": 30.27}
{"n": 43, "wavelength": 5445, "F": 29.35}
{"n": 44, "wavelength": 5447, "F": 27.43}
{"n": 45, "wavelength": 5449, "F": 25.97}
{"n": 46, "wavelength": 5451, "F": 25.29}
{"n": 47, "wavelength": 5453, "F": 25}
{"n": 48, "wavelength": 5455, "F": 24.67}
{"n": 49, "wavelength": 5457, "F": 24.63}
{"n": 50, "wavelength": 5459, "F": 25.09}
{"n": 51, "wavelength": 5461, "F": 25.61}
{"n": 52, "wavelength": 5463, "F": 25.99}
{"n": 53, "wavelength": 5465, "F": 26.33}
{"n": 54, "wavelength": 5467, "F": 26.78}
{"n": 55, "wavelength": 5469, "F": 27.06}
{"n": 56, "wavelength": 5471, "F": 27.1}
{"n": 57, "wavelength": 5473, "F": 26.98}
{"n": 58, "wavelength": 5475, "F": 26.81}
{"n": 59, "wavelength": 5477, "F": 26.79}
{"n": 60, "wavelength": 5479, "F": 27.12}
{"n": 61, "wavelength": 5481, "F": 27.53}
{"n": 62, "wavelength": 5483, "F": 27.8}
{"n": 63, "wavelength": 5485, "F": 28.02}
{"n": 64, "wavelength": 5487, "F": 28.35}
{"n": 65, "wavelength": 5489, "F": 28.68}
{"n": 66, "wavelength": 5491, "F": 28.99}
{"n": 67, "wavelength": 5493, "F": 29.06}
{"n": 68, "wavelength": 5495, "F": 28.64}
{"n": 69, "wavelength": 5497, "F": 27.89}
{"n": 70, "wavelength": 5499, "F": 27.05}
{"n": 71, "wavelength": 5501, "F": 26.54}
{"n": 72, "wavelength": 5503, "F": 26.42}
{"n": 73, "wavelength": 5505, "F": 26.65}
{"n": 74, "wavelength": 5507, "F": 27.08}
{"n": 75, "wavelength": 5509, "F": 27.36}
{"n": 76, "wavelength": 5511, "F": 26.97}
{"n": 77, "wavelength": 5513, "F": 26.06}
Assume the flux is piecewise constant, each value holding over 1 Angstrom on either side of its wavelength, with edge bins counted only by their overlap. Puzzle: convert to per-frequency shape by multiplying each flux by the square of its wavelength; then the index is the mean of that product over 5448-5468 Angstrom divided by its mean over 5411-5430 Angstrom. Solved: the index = 0.9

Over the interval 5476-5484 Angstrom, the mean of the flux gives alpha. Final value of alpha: 27.3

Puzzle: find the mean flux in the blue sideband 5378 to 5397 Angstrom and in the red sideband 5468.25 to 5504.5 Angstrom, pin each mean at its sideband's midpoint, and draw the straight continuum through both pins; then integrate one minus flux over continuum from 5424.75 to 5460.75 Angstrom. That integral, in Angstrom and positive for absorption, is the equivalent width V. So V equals 1.0 Angstrom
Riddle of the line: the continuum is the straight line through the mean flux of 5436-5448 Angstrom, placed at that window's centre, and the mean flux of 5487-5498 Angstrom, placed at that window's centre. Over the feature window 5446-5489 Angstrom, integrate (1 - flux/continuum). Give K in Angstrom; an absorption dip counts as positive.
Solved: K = 3.3 Angstrom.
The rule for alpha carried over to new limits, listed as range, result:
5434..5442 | 28.4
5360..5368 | 27.7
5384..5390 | 29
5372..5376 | 26.2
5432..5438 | 27.1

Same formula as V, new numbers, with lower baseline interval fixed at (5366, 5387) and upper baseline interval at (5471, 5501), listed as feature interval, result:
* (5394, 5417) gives 0.7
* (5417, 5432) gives -0.9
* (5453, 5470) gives 1.3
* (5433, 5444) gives -0.3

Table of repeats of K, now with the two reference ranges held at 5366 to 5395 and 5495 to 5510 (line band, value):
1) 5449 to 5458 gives 0.8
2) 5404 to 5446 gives -1.2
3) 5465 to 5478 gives 0.2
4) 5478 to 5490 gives -0.3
